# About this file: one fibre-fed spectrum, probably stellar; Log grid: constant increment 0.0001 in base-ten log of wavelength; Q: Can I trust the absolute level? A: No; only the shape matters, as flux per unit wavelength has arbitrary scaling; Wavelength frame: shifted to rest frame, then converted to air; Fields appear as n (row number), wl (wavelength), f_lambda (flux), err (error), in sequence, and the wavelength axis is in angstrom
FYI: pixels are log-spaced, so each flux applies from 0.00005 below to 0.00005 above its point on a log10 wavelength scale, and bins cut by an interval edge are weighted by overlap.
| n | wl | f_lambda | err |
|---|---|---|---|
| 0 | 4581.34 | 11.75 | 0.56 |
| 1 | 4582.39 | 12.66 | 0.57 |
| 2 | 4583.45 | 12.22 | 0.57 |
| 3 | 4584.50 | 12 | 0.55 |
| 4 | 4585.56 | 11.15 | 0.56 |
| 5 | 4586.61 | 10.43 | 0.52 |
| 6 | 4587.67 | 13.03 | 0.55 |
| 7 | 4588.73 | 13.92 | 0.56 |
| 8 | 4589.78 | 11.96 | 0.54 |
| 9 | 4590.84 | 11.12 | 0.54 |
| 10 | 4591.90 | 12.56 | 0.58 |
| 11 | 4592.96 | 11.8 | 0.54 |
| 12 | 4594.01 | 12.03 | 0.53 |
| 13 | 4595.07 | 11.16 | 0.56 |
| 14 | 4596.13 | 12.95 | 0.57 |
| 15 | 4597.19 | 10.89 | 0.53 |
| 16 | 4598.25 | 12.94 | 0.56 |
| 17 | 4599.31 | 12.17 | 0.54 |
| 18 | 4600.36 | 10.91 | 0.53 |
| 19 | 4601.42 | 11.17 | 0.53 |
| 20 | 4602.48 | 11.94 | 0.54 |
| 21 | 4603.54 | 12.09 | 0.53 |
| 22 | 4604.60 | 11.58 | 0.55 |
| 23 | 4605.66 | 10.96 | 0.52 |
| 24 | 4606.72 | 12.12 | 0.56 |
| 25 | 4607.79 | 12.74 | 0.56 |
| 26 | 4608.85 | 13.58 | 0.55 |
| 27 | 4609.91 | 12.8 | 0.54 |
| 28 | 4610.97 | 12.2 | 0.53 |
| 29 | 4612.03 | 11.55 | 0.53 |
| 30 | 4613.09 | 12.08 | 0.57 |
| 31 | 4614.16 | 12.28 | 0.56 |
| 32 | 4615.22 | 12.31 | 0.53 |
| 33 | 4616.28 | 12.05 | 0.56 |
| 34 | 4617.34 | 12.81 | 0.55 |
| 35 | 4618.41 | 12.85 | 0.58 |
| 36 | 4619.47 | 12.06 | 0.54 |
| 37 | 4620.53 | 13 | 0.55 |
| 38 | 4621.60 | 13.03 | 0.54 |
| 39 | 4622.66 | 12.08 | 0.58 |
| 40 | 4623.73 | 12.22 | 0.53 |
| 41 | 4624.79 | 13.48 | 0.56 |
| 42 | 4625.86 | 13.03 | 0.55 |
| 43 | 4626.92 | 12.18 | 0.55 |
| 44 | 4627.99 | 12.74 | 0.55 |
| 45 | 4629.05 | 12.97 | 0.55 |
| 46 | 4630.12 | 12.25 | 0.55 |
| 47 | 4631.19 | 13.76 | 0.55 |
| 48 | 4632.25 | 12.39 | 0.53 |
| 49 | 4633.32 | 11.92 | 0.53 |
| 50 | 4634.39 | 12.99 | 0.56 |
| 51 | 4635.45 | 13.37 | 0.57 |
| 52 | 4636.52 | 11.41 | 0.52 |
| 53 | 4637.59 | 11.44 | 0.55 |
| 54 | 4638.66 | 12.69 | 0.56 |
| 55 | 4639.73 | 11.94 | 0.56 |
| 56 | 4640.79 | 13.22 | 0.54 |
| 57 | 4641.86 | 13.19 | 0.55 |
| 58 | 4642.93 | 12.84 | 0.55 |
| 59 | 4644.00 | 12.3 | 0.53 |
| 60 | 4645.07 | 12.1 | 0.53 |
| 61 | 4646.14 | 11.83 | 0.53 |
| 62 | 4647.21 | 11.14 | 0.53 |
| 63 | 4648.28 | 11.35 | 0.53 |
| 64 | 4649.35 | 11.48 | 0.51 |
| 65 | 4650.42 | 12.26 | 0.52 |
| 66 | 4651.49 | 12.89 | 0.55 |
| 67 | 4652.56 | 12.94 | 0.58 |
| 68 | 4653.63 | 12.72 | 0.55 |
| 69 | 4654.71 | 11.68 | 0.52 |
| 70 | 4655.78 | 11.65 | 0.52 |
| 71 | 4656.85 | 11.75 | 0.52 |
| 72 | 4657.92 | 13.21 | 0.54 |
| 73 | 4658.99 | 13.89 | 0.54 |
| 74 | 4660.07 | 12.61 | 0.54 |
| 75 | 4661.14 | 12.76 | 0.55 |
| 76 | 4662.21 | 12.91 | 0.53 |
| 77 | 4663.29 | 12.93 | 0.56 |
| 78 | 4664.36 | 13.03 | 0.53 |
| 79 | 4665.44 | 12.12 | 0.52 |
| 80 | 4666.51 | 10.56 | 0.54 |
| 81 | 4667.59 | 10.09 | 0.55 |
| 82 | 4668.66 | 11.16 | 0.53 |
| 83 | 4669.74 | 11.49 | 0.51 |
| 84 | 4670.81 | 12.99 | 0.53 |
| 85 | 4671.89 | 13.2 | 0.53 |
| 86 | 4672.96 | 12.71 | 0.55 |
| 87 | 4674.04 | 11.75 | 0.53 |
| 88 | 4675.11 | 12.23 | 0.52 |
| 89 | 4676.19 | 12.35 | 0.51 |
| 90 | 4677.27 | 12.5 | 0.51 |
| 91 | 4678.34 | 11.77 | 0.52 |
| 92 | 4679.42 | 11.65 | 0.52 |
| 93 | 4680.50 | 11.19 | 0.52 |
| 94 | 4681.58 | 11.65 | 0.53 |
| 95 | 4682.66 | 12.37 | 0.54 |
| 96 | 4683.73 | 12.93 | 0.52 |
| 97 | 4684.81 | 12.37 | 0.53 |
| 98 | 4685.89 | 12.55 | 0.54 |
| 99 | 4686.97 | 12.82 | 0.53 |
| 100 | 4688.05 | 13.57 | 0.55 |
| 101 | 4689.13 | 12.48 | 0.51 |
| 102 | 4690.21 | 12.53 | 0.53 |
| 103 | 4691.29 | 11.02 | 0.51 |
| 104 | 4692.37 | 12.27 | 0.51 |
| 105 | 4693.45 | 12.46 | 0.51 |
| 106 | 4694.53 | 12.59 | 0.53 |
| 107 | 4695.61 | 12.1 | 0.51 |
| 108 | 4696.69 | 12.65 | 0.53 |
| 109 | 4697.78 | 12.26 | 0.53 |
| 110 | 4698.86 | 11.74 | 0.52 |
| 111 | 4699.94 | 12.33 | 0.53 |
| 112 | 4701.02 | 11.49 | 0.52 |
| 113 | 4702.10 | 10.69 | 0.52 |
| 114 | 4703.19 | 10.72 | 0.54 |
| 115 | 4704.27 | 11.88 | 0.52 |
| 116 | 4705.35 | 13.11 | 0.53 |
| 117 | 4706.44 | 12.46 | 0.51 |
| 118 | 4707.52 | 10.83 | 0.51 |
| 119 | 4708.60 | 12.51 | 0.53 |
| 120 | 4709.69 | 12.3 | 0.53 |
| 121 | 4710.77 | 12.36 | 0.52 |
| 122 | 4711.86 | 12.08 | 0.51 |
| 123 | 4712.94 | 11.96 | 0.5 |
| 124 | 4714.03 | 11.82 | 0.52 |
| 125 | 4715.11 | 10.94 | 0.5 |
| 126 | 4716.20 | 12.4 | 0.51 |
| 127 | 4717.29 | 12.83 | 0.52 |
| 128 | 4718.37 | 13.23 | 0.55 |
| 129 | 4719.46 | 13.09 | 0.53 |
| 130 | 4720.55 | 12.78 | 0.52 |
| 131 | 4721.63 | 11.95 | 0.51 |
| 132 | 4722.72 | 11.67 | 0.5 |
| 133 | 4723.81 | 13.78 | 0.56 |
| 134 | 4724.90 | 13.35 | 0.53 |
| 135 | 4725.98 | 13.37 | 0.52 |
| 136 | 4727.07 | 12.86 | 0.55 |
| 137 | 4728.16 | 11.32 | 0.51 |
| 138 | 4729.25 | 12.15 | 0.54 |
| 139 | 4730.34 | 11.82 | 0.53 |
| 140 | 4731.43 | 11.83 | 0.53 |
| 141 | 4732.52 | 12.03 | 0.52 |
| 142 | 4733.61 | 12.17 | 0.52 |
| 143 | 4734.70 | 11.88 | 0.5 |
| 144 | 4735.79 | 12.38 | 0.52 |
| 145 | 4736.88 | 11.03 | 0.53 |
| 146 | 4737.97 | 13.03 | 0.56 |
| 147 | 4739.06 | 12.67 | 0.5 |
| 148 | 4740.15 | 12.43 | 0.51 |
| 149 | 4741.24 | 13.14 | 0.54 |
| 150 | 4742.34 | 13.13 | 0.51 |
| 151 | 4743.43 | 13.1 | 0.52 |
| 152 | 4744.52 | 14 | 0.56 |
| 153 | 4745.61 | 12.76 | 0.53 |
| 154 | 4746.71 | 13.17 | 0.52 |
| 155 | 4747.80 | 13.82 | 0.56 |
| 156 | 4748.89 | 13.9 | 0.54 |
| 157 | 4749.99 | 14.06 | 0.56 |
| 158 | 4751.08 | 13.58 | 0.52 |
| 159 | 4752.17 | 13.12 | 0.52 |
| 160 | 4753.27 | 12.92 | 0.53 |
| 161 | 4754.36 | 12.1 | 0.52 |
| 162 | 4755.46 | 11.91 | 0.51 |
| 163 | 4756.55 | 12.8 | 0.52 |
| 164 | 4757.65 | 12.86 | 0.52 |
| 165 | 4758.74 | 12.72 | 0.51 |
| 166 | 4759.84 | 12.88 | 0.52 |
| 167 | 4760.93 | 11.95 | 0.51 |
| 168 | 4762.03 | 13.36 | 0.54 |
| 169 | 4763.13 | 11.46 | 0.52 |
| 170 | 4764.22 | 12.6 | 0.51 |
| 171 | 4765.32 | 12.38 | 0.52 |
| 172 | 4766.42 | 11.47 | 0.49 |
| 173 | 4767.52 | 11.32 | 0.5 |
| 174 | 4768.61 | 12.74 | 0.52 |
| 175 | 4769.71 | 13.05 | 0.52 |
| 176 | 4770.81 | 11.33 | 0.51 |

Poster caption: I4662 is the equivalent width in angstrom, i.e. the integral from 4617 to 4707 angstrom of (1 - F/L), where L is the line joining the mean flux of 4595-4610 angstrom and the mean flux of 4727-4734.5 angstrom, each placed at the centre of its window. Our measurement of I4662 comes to -2.5 angstrom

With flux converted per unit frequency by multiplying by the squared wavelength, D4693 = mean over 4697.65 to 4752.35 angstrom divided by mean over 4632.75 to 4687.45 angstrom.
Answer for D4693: 1.05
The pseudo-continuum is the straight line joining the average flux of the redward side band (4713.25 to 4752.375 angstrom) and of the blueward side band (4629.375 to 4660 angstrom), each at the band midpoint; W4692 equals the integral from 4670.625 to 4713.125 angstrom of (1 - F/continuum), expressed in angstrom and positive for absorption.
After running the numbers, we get 1.2 angstrom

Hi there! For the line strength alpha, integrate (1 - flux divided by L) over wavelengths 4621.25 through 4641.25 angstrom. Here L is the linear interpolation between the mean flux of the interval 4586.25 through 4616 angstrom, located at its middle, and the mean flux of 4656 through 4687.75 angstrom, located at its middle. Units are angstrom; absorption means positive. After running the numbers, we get -0.7 angstrom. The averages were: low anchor 12.1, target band 12.6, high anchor 12.3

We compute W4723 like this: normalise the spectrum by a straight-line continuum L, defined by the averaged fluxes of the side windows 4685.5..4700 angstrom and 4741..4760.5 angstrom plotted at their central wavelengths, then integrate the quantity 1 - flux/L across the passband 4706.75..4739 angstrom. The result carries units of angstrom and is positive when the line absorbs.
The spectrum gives 1.2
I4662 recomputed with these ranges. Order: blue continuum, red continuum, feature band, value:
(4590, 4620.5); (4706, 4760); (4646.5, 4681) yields 0.4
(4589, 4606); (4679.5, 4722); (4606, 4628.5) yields -1.2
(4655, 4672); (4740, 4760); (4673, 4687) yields 0.3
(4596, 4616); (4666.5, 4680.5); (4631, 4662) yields -1.1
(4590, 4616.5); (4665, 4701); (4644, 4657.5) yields 0.1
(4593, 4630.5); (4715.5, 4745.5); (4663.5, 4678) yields 0.4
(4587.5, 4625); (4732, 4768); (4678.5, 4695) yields 0.2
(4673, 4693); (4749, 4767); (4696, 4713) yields 0.5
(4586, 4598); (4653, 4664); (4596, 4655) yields 0.0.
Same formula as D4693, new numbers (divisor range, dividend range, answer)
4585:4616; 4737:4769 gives 1.14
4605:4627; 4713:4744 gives 1.05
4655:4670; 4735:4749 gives 1.10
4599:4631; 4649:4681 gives 1.01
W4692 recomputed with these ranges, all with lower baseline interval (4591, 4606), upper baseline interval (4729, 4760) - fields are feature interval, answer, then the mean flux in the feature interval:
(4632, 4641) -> -0.23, 12.3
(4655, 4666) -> -0.42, 12.7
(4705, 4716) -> 0.43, 12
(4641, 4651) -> 0.00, 12.1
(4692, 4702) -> 0.23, 12.1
